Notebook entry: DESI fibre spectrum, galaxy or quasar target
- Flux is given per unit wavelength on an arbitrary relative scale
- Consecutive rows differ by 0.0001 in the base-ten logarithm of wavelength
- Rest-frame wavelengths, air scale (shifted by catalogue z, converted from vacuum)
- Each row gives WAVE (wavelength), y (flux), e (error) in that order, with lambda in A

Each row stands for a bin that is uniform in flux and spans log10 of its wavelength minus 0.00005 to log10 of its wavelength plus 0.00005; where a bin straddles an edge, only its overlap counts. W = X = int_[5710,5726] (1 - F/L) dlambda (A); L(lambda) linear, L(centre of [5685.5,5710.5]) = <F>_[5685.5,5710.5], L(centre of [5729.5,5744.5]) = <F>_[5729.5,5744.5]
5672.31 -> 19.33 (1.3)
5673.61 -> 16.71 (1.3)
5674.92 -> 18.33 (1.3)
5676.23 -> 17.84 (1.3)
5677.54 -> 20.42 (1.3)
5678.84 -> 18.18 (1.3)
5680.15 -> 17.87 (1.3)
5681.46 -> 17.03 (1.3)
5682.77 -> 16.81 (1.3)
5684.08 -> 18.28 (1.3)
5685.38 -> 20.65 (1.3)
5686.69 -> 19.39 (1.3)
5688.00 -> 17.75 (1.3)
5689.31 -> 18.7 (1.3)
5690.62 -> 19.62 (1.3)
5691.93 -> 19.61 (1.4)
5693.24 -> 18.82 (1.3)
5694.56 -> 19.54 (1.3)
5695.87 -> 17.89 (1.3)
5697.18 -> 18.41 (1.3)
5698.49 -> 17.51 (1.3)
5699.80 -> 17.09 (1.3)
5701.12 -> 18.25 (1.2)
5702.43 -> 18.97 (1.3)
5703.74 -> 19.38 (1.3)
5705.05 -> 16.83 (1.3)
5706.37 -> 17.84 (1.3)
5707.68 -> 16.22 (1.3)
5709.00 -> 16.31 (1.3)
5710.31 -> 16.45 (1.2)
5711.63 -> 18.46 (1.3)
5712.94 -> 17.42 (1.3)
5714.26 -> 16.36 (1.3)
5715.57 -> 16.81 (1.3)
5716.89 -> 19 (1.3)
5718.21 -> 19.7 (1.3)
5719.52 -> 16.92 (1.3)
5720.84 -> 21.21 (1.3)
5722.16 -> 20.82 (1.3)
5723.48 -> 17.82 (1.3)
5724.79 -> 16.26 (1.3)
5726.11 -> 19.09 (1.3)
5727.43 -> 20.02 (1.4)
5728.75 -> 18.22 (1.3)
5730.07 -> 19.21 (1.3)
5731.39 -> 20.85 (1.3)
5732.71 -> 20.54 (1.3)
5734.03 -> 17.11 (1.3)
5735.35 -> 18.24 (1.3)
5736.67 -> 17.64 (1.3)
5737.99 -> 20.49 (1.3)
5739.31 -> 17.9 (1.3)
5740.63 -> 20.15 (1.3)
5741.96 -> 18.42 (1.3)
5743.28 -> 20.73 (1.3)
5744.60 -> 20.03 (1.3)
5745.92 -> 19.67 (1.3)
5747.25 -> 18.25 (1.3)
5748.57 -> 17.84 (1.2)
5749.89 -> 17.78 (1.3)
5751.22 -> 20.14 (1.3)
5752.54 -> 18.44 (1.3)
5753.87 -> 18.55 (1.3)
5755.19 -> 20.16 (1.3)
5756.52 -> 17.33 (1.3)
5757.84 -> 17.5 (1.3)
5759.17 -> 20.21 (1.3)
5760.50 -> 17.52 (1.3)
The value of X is 0.5 A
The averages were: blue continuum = 18.2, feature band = 18.2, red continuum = 19.2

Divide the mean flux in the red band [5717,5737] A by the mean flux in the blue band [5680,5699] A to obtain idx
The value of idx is 1.02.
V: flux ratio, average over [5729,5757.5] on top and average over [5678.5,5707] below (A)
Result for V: 1.03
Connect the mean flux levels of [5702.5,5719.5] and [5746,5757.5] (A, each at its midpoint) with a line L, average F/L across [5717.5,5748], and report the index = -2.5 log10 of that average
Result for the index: -0.057 mag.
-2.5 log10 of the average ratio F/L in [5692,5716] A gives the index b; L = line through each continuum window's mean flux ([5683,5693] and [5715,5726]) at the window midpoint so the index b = 0.064 mag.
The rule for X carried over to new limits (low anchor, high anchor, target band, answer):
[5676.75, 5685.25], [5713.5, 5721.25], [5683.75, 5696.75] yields -0.55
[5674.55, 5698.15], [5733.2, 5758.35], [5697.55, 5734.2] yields 0.86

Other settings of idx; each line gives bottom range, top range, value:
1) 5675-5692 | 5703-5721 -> 0.95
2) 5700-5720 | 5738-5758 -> 1.07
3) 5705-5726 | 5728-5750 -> 1.07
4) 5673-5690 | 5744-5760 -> 1.03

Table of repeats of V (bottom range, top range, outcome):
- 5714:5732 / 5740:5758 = 1.01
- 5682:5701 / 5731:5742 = 1.03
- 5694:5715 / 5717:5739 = 1.07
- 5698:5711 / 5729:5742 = 1.09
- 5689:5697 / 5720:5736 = 1.00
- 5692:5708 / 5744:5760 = 1.04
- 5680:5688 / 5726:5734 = 1.06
